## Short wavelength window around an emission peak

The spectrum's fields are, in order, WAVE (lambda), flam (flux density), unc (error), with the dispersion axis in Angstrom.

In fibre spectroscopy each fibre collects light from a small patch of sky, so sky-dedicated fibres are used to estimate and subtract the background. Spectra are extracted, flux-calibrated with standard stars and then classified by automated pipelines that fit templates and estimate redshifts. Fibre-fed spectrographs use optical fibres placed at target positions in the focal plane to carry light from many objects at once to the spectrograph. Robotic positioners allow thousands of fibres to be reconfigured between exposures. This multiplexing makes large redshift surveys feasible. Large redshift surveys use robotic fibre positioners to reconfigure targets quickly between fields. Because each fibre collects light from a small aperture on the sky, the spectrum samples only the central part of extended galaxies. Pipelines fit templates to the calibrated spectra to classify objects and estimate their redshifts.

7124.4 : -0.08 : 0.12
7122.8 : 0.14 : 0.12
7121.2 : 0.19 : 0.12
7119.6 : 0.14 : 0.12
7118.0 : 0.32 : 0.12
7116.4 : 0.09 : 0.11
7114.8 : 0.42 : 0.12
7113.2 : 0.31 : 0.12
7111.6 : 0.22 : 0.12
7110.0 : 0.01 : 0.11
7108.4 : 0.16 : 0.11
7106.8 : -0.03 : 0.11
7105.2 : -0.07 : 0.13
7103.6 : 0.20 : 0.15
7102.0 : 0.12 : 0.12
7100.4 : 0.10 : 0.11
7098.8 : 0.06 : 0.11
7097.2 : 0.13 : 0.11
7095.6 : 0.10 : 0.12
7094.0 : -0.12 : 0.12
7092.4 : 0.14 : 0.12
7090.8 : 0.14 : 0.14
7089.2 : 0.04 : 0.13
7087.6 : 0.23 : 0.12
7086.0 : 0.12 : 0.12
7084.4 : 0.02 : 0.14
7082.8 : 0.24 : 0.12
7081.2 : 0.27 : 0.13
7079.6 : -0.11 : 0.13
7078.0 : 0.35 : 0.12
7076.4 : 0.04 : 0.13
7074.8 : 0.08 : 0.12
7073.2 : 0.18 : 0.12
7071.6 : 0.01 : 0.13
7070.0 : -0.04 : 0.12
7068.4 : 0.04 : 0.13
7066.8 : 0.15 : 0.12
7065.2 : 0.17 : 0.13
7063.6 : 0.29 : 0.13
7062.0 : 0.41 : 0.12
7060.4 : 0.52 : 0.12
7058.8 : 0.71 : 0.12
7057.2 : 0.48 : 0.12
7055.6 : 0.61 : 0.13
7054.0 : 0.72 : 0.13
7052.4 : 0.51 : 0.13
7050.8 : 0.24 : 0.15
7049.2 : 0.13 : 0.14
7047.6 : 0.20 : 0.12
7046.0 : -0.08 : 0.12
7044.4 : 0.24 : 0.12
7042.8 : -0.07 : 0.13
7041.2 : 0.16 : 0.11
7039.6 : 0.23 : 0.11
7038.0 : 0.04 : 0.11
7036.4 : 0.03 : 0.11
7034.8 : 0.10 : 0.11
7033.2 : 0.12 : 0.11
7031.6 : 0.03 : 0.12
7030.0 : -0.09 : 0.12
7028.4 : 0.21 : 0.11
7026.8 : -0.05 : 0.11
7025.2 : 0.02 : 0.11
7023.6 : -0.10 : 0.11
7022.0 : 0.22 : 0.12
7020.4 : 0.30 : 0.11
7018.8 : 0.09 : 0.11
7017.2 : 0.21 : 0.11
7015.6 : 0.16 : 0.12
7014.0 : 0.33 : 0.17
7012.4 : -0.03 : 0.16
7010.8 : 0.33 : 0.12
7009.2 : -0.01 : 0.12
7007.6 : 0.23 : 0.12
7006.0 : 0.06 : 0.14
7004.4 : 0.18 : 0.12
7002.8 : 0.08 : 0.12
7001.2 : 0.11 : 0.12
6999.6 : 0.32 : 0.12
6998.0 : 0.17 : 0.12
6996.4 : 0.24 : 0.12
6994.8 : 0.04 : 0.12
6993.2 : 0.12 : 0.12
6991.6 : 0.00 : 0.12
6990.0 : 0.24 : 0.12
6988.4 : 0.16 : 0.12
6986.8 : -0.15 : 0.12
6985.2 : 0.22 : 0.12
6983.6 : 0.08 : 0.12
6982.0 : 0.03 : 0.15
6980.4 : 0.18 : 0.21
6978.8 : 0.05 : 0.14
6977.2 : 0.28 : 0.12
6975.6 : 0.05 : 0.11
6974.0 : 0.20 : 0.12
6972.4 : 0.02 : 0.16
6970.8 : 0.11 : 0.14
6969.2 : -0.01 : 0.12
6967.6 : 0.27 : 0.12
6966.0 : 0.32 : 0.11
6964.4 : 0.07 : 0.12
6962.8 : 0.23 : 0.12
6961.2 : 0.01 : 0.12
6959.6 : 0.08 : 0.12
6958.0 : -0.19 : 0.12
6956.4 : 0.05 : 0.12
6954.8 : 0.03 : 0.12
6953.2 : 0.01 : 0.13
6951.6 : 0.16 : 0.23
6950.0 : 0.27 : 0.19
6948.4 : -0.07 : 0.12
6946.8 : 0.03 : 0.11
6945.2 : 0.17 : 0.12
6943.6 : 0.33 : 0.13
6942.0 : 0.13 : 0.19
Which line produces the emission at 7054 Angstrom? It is [O II] 3727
